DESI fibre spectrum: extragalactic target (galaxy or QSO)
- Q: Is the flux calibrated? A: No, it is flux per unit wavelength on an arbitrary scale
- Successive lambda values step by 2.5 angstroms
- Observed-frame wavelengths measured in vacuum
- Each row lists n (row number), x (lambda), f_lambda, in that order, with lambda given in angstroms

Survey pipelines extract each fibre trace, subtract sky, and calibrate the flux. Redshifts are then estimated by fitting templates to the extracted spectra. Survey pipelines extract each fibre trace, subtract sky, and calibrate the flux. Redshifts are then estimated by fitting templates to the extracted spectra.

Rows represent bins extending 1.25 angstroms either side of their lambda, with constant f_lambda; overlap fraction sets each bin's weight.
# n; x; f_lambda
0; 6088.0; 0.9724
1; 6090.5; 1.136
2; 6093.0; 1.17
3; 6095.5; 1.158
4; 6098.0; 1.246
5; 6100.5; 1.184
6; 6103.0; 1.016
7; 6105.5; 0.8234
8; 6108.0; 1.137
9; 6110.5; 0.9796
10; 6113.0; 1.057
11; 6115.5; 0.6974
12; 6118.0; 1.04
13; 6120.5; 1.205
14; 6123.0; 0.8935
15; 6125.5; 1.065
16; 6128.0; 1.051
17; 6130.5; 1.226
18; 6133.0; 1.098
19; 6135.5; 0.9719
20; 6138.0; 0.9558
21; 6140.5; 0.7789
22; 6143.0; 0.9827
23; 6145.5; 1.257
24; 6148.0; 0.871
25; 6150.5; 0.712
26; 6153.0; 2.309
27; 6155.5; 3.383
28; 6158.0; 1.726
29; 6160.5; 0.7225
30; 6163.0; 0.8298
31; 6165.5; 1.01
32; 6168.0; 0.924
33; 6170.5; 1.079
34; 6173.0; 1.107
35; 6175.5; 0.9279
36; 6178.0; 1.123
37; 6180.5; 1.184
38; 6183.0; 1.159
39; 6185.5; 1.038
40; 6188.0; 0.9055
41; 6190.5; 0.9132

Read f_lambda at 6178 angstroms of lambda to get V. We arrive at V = 1.123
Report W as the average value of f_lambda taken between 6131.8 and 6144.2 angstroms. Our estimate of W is 0.957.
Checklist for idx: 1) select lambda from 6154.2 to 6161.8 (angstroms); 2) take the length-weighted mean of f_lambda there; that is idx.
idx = 1.94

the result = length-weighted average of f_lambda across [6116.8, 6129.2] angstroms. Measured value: 1.05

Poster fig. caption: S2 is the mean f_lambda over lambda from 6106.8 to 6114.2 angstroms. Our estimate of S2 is 1.06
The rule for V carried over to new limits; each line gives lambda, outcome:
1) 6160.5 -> 0.7225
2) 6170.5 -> 1.079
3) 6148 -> 0.871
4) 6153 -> 2.309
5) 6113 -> 1.057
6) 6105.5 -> 0.8234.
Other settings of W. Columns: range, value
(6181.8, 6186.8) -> 1.1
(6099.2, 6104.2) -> 1.1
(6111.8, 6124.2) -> 0.979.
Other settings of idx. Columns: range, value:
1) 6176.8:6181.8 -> 1.15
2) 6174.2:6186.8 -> 1.09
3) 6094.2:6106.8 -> 1.09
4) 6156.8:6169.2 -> 1.04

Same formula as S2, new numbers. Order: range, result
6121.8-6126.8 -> 0.981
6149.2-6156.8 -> 2.12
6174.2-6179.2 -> 1.03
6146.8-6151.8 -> 0.806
